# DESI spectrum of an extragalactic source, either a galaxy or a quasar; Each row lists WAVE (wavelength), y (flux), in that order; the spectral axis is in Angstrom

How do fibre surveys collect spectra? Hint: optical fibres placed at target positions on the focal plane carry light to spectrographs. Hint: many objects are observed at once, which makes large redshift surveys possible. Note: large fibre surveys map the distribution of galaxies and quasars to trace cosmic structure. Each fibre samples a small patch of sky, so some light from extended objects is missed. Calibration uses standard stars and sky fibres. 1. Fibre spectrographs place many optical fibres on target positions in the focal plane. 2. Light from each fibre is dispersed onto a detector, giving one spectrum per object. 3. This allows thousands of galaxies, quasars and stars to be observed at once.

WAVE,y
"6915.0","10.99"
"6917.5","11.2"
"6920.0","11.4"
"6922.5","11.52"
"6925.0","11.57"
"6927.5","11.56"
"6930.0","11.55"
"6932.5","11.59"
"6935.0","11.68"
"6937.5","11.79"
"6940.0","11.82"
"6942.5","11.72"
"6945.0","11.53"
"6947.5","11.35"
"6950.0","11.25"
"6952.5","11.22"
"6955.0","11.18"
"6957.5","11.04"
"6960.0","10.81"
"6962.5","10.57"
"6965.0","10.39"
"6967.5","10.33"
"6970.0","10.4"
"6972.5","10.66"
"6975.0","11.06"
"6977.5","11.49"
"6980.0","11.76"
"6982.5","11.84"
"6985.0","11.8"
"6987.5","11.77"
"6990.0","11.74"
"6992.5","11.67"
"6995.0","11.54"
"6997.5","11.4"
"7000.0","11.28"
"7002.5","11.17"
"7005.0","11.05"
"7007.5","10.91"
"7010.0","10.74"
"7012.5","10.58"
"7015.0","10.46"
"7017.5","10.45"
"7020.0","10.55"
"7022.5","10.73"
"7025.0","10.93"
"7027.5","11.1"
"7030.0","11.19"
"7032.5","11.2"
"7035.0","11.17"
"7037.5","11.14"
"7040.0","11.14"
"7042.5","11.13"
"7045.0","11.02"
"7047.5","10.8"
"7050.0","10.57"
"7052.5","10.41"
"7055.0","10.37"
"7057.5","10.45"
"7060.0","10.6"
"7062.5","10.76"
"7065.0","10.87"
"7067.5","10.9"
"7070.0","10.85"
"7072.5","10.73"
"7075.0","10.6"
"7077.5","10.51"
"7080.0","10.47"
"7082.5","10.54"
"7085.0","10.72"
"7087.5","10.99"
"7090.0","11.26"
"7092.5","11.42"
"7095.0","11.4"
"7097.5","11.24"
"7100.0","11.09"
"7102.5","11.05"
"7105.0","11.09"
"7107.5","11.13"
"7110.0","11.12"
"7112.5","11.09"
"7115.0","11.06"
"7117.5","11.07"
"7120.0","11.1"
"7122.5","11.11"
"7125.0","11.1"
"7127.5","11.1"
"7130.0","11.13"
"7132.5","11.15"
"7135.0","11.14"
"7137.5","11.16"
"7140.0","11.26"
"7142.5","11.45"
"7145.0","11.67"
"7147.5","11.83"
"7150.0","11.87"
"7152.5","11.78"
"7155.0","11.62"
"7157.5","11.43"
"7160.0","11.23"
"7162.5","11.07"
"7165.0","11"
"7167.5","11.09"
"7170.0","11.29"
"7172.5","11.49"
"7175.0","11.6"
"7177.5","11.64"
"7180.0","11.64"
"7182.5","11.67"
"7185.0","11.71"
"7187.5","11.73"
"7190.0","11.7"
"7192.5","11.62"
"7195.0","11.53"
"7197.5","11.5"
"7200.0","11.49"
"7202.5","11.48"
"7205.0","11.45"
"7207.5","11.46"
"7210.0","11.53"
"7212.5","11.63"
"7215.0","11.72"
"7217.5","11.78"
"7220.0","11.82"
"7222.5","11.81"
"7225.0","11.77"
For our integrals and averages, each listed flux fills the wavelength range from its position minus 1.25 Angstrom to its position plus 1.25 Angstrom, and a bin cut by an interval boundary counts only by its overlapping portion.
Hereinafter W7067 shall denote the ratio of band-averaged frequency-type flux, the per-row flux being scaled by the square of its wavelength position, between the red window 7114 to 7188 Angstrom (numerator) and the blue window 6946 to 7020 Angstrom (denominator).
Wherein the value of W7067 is 1.1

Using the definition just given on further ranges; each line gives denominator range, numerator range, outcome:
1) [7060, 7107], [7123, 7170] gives 1.06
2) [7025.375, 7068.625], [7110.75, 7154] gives 1.06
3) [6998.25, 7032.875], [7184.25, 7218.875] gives 1.12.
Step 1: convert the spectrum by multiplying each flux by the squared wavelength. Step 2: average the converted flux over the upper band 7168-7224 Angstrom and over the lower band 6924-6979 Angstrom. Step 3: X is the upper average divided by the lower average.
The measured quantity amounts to 1.11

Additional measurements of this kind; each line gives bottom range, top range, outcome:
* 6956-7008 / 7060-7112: 1.01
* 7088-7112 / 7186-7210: 1.06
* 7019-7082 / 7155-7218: 1.11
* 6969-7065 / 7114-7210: 1.08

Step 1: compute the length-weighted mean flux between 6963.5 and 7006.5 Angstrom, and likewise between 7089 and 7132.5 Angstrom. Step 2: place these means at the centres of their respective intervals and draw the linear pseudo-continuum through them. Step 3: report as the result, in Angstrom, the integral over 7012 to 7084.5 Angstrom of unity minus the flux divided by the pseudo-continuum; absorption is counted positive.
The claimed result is 2.80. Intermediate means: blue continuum 11.2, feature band 10.8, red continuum 11.1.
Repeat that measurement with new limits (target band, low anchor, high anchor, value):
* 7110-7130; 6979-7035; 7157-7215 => 0.5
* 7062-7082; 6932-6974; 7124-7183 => 1.0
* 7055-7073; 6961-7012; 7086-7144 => 0.7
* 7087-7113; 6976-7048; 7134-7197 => 0.4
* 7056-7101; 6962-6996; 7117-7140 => 1.2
